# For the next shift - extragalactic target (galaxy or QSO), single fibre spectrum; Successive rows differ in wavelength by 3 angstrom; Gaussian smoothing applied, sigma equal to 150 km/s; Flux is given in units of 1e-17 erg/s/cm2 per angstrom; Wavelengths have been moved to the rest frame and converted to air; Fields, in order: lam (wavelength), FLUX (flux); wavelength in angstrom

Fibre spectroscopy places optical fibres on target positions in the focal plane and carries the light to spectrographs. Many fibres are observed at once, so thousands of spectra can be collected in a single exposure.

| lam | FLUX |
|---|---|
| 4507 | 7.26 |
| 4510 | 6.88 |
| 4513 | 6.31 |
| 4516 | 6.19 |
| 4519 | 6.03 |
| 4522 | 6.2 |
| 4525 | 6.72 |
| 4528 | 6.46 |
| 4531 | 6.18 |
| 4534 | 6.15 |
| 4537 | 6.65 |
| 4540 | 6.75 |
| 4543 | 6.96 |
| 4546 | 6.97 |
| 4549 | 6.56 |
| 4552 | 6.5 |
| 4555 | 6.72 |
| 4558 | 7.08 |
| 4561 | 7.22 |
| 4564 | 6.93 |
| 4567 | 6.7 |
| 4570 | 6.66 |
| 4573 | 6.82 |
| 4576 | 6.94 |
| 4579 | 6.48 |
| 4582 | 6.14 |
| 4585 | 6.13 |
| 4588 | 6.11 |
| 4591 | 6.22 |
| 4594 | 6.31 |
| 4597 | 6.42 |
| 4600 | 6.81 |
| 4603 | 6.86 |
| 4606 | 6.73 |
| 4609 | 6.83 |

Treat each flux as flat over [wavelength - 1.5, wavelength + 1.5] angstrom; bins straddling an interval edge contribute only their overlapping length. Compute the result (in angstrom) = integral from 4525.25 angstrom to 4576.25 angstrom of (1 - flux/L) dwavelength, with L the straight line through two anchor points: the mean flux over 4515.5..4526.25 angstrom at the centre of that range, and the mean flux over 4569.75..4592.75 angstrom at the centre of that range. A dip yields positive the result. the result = -2.9 angstrom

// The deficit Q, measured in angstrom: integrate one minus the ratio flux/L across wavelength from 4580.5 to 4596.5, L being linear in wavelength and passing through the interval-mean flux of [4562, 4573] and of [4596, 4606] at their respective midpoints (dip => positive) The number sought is 1.3 angstrom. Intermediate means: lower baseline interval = 6.79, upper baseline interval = 6.72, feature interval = 6.2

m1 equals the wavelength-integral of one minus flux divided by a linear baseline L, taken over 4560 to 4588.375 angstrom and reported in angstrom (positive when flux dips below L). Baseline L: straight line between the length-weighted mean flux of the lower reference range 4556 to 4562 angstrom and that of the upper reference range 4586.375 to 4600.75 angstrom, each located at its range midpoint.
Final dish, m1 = 0.7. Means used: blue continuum 7.11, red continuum 6.35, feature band 6.62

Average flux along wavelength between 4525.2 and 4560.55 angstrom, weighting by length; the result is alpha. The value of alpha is 6.66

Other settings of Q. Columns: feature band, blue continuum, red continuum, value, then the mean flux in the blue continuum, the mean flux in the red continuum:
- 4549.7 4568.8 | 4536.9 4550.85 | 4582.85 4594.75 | -0.77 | 6.78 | 6.18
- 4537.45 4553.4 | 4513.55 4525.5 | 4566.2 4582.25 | -0.74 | 6.25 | 6.66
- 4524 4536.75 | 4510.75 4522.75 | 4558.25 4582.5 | -0.05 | 6.22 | 6.78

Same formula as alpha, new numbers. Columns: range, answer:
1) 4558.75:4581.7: 6.79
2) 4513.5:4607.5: 6.57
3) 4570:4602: 6.46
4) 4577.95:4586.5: 6.24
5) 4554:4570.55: 6.9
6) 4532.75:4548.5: 6.7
